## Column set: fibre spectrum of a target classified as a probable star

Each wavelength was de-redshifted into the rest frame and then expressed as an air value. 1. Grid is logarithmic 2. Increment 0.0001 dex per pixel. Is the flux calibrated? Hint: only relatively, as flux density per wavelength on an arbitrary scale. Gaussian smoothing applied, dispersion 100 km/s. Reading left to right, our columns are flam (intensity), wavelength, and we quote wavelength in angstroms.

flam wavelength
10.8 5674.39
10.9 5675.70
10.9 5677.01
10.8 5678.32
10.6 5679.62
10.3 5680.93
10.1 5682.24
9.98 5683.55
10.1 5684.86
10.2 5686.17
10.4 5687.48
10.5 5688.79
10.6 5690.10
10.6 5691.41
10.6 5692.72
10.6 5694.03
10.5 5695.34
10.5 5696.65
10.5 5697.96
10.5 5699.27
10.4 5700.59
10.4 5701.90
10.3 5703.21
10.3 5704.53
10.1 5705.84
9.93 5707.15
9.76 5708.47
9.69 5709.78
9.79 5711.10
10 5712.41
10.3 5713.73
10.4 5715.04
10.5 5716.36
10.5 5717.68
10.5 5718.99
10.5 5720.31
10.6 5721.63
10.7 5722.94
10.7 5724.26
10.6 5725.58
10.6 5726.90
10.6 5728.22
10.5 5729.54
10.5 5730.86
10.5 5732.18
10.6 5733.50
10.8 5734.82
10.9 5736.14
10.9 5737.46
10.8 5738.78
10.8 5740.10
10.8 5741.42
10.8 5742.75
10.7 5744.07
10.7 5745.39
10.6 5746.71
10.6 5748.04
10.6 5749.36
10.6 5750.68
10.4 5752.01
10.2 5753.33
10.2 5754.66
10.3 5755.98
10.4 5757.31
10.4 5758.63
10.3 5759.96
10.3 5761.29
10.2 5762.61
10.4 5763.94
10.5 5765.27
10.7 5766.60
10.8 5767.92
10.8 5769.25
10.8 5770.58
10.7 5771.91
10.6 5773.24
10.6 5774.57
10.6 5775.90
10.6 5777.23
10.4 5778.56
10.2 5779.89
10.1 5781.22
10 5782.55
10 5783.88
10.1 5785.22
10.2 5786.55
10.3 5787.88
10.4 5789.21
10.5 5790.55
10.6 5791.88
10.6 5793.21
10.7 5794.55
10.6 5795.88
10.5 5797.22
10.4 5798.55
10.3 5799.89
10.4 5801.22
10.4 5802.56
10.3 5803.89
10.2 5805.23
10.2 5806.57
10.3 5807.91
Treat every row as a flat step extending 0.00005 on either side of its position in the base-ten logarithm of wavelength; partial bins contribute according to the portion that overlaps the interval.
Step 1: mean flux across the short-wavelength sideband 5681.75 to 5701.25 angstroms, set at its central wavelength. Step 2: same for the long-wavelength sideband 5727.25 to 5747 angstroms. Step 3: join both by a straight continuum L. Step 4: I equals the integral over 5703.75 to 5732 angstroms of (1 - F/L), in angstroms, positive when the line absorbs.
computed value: 0.6 angstroms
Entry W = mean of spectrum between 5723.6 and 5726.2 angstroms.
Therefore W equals 10.6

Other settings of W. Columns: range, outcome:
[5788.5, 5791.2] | 10.4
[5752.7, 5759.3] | 10.3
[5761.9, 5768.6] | 10.5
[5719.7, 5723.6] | 10.6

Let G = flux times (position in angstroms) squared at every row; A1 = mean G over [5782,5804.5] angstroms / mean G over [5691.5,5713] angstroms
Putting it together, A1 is 1.04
